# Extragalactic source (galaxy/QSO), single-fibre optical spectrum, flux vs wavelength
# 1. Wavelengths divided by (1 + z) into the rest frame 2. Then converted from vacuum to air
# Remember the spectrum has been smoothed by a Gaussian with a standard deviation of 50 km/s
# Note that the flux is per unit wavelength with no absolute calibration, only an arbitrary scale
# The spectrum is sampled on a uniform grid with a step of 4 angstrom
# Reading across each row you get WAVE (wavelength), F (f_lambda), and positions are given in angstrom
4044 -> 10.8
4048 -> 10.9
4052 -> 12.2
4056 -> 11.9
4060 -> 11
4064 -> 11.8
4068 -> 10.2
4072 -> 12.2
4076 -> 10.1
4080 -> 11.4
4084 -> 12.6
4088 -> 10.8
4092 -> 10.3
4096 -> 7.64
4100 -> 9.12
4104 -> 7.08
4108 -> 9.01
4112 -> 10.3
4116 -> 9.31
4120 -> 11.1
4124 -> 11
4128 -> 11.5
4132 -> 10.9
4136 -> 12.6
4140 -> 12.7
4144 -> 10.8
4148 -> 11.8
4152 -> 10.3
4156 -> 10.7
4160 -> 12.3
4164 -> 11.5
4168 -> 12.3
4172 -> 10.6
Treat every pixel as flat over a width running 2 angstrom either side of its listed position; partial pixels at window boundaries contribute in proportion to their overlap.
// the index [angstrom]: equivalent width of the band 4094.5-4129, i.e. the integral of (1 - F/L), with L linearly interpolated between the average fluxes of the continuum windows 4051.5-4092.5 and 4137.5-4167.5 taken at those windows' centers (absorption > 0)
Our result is 5.7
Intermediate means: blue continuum 11.3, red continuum 11.5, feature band 9.53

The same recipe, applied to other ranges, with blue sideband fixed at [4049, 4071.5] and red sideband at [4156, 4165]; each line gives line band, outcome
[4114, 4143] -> 0.8 angstrom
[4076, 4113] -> 5.5 angstrom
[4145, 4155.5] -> 0.6 angstrom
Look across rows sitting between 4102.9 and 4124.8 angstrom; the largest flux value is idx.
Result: 11.1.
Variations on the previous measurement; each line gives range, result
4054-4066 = 11.9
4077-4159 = 12.7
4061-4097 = 12.6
